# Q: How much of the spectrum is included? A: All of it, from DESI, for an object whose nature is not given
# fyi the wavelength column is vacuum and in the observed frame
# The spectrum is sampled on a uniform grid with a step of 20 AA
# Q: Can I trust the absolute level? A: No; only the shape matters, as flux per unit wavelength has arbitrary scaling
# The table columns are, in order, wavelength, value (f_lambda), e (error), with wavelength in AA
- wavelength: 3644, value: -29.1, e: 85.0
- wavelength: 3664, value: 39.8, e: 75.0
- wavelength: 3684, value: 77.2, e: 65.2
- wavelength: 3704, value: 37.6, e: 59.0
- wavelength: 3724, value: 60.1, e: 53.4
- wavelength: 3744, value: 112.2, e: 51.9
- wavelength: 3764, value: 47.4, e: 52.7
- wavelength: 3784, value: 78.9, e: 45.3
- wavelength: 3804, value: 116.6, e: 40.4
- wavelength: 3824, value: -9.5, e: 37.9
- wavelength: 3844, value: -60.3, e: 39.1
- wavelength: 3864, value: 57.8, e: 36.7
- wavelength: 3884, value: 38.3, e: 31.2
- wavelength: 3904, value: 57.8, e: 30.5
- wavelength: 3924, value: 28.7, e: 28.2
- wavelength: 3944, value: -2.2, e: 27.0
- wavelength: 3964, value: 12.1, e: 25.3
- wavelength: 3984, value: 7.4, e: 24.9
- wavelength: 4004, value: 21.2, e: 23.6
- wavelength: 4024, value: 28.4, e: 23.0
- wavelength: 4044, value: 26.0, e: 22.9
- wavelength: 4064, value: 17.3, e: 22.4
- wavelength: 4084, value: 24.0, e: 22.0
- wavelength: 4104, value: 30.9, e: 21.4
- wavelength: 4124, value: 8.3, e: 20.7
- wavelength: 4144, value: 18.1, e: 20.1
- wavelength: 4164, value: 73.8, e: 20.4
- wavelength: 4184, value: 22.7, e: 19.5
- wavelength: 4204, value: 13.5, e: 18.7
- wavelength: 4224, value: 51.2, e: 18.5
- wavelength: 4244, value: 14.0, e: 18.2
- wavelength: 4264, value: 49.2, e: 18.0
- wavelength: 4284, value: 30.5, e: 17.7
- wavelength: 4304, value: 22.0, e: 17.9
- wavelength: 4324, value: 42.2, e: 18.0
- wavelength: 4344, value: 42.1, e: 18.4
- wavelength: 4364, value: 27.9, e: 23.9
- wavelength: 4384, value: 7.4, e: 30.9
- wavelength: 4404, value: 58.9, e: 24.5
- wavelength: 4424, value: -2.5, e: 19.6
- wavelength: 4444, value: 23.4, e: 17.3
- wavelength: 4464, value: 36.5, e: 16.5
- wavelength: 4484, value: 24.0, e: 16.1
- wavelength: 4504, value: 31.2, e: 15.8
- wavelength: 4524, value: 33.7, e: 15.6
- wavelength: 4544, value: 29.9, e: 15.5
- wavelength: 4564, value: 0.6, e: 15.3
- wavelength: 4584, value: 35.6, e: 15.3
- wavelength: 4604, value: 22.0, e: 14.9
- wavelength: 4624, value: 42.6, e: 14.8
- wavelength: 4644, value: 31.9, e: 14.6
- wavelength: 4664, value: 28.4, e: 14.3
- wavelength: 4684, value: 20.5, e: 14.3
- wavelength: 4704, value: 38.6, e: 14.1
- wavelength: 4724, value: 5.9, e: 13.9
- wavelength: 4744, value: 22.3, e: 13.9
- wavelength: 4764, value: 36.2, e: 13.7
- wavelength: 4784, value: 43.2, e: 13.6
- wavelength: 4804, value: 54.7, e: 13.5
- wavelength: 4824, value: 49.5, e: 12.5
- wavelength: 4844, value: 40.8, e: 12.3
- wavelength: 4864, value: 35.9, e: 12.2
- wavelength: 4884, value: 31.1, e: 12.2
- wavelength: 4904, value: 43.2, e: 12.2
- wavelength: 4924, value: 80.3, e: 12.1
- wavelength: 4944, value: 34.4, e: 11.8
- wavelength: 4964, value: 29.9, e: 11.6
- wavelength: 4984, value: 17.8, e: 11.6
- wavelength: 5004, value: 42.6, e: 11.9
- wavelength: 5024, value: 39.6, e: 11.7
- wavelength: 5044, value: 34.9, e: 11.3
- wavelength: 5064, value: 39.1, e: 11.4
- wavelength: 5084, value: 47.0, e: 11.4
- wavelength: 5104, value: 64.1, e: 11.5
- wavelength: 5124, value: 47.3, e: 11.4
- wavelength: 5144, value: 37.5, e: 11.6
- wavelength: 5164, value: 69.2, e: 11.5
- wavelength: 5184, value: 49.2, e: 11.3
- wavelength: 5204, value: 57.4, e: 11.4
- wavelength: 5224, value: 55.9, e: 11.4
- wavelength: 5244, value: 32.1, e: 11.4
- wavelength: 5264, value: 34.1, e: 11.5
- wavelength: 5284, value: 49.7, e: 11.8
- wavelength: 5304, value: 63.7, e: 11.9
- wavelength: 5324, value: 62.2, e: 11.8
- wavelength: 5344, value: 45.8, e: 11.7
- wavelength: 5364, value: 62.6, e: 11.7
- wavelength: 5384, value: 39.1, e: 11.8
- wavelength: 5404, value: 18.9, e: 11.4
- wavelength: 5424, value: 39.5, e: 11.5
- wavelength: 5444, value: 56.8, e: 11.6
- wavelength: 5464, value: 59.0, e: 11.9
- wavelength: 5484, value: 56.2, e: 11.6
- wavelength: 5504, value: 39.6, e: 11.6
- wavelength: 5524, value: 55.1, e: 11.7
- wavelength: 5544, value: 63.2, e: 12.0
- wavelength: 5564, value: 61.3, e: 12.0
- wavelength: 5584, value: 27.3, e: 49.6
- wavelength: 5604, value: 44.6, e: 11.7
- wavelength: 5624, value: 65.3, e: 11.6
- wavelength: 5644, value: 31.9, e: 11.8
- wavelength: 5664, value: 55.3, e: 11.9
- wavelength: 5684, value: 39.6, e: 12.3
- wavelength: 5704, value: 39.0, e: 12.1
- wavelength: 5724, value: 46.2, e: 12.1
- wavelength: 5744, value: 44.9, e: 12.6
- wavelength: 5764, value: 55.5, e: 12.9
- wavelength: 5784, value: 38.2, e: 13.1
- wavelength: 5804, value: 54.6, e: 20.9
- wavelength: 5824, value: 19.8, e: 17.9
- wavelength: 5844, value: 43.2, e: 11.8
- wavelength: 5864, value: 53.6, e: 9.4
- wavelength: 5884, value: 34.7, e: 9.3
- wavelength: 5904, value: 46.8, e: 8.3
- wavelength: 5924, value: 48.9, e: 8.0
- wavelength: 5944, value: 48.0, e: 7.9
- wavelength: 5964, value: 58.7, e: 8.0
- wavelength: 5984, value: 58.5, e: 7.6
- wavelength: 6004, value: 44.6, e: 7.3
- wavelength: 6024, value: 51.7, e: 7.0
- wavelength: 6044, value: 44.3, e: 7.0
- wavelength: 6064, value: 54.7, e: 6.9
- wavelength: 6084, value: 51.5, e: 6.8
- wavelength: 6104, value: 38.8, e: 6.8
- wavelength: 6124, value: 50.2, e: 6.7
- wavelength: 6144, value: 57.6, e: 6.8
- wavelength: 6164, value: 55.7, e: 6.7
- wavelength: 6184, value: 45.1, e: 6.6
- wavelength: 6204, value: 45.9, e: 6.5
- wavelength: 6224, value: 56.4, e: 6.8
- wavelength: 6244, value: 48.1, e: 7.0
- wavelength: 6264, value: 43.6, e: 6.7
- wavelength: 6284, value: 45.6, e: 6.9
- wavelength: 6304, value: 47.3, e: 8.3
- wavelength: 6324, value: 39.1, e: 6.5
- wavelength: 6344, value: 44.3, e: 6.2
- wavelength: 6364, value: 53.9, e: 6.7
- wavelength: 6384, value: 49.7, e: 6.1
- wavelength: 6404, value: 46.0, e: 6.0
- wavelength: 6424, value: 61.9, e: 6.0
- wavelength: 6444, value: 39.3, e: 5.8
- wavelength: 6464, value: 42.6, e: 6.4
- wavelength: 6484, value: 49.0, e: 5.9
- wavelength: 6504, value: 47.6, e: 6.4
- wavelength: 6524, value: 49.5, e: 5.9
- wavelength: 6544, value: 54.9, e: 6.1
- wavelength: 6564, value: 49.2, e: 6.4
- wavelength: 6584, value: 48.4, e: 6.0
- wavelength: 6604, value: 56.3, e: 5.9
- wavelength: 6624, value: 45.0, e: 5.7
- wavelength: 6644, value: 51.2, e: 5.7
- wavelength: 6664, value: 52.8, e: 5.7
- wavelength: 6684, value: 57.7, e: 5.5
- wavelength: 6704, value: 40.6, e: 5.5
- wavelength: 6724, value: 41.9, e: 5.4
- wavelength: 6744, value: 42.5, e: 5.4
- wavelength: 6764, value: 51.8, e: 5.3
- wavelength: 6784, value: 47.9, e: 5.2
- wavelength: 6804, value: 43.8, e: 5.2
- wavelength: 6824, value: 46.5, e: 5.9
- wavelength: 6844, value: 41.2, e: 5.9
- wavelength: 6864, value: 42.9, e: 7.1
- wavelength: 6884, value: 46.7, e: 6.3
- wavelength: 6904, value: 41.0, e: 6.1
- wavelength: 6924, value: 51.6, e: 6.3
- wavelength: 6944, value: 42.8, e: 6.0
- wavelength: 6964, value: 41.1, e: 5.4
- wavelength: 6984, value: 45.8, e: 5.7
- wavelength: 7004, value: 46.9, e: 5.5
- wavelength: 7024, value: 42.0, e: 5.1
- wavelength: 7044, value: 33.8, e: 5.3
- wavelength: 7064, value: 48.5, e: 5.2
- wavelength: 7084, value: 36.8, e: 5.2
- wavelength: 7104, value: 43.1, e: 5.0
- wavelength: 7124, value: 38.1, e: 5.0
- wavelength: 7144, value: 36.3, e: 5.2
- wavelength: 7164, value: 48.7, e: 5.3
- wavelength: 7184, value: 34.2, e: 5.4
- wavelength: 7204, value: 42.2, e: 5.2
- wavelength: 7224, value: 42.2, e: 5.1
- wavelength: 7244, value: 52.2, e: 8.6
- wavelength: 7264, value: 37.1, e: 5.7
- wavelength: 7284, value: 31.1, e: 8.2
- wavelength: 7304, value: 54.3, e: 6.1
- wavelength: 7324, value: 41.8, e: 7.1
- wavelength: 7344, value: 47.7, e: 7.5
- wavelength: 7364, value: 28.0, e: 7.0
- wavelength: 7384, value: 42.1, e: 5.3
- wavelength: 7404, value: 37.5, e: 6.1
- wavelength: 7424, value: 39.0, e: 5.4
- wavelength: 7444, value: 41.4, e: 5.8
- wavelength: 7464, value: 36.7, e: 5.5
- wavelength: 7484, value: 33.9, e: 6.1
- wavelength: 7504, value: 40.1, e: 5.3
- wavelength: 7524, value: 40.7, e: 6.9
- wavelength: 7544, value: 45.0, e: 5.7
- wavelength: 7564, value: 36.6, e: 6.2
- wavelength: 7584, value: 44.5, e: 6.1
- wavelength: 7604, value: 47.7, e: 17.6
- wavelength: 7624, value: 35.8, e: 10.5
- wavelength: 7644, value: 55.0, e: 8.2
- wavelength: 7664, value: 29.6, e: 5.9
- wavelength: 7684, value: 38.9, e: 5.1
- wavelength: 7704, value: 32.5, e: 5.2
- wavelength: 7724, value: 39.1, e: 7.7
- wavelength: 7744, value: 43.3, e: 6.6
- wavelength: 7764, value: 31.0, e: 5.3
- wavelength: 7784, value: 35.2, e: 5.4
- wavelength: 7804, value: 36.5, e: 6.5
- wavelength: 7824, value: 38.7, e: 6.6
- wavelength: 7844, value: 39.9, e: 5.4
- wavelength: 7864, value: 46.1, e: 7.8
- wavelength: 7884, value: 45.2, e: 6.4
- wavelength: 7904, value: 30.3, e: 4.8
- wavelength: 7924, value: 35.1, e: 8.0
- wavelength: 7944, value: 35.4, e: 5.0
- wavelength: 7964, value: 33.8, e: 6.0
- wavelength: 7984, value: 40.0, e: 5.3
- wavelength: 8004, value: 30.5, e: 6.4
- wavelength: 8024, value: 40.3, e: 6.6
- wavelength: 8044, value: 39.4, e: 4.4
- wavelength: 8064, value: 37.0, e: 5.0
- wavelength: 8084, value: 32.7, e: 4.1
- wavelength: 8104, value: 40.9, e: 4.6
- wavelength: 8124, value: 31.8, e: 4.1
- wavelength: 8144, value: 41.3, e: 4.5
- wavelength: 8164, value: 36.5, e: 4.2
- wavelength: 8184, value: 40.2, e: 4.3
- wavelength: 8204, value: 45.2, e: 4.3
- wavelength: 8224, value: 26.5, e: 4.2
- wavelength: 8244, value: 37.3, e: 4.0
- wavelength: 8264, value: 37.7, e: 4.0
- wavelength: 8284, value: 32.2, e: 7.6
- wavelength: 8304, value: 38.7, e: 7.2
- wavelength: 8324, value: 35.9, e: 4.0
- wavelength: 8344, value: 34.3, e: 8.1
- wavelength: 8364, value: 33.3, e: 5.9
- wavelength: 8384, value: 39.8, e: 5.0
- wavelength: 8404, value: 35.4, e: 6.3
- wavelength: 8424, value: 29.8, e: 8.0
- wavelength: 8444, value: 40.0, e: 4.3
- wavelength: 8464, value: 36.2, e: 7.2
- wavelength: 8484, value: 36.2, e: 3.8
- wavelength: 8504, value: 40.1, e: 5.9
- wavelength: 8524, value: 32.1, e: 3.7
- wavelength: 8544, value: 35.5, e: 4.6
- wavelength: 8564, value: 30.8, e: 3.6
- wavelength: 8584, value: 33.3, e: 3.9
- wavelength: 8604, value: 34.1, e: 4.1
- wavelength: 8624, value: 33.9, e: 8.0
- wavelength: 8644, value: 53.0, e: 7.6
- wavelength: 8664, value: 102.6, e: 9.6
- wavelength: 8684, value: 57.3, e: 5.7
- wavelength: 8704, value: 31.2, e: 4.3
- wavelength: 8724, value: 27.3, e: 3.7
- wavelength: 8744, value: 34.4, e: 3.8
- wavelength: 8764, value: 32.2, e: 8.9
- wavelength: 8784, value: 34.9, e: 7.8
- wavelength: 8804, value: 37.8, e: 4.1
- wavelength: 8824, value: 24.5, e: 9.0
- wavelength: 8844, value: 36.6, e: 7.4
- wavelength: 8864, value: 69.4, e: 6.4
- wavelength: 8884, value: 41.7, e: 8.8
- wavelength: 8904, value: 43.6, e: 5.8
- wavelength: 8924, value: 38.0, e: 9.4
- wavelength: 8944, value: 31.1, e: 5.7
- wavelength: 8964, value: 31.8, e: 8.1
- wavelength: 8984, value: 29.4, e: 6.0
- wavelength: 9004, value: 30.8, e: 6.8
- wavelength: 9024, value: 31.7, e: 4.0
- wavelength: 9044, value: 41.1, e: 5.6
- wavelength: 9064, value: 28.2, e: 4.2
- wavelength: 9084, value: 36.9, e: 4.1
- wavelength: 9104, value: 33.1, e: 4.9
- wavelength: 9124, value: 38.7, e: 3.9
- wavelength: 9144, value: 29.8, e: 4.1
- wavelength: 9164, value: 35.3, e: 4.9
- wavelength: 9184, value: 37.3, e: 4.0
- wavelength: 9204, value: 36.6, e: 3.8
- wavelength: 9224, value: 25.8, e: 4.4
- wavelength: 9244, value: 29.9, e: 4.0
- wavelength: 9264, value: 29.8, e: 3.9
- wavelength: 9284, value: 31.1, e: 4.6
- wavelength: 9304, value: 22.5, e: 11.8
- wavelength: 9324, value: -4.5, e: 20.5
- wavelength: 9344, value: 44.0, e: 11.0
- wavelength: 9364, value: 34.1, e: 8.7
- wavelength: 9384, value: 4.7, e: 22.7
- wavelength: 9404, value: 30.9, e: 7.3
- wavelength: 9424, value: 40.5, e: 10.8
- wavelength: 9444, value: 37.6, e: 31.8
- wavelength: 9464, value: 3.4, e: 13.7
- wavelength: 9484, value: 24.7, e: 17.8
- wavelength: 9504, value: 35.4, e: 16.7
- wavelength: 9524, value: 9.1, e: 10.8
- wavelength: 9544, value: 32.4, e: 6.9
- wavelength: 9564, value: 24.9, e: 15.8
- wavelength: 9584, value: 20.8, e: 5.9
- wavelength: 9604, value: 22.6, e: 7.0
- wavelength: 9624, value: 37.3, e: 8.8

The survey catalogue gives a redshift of 0.319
